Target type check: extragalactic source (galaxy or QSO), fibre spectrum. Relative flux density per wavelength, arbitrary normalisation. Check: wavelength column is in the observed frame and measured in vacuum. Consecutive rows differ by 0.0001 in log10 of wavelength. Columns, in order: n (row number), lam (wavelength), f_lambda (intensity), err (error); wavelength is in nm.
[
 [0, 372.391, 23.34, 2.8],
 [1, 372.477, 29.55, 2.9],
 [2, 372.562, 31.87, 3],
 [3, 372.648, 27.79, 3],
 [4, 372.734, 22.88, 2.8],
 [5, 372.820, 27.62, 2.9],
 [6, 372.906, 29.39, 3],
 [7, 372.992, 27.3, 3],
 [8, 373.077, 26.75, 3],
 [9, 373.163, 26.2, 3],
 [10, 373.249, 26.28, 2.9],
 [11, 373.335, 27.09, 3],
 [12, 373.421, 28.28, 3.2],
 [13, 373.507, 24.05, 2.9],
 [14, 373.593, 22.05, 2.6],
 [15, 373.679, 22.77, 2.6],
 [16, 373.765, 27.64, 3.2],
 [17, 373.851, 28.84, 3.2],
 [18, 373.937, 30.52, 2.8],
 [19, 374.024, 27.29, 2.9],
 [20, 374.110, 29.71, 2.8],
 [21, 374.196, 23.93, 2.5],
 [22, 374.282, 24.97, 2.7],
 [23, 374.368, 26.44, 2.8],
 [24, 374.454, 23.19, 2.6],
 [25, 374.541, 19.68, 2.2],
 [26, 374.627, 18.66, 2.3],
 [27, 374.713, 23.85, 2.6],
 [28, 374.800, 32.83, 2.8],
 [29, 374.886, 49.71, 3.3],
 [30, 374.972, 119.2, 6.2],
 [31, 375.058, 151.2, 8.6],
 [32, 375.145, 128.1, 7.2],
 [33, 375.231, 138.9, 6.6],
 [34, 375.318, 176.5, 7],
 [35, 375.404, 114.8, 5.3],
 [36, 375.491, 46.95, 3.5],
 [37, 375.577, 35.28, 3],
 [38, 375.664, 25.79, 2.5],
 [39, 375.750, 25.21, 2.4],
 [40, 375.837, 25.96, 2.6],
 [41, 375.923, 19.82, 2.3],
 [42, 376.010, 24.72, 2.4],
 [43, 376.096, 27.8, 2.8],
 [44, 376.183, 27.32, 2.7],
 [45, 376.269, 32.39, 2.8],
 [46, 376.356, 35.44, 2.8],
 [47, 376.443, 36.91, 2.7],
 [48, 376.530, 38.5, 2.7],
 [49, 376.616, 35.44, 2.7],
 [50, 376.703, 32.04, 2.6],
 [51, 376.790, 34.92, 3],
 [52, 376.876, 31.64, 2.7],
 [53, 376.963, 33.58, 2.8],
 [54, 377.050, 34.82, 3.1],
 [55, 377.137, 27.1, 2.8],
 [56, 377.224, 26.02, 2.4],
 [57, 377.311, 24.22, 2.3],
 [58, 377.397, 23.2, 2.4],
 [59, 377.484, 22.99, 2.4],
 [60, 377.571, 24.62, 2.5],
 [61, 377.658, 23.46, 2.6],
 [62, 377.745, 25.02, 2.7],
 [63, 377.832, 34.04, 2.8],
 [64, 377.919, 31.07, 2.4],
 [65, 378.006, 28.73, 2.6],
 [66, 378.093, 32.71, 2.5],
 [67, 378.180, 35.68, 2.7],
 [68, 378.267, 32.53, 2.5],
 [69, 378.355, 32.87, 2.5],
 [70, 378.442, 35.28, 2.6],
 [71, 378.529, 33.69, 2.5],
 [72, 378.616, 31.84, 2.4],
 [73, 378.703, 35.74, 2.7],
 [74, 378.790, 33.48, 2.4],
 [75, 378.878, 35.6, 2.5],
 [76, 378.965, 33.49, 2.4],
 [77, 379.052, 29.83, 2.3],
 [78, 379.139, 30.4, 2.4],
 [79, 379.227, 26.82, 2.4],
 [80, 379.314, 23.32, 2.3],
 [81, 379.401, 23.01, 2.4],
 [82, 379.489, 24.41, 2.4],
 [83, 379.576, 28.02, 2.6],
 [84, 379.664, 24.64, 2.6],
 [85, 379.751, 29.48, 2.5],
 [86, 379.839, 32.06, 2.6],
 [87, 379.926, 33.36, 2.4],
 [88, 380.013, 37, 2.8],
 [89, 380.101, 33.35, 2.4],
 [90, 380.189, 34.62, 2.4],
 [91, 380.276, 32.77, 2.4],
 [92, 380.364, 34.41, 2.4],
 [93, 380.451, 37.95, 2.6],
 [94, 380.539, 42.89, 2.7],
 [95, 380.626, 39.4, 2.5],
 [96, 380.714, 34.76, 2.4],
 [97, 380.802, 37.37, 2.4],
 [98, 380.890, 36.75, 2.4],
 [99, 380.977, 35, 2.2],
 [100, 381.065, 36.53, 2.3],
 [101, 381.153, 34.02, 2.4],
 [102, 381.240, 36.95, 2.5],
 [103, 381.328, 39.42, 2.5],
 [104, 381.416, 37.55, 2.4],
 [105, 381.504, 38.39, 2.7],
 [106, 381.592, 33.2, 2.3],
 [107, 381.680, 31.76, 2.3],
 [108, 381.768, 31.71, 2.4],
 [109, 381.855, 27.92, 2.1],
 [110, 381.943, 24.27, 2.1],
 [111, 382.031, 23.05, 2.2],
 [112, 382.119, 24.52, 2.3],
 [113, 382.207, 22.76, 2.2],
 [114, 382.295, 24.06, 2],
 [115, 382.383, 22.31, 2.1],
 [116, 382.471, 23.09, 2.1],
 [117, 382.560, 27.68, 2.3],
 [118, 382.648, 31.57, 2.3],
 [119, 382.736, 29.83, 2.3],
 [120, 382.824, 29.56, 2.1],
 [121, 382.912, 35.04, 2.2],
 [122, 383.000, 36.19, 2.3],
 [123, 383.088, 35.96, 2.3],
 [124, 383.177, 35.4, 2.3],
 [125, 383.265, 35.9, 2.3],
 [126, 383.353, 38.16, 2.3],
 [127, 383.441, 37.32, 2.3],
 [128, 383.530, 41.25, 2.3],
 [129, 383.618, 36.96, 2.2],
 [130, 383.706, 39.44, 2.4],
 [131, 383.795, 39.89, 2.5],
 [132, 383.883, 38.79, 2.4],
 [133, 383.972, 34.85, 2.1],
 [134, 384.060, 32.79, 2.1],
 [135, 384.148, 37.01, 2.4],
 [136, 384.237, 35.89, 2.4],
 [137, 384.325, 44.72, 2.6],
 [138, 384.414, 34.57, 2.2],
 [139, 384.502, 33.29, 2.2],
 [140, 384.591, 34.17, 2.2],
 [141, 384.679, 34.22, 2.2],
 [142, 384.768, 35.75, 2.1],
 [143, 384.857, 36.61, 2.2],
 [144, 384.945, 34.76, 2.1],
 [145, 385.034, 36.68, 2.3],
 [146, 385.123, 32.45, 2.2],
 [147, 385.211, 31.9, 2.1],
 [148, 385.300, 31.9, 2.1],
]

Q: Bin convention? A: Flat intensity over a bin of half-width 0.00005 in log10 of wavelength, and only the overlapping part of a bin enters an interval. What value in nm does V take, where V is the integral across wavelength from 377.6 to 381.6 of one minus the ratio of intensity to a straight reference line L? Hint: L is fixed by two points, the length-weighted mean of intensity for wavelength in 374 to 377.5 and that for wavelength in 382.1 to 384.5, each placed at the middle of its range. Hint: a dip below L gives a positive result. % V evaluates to 0.65 nm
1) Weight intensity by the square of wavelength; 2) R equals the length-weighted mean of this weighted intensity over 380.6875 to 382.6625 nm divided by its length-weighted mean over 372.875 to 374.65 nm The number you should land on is 1.25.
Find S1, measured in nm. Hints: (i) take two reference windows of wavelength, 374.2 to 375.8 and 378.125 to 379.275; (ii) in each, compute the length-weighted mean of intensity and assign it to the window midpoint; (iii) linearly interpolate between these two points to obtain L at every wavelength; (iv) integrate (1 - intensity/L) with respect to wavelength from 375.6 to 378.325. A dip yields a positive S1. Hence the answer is 0.998 nm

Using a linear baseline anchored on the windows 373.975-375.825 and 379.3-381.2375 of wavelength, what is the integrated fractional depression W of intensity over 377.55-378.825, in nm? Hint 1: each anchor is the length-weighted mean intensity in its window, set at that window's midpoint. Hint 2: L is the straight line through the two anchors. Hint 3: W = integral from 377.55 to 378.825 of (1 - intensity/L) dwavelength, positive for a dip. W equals 0.344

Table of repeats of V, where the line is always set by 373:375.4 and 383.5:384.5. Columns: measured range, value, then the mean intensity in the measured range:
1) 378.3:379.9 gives 0.485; 30.3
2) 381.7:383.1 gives 0.407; 28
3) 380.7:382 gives 0.208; 34.3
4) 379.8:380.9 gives 0.158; 35.9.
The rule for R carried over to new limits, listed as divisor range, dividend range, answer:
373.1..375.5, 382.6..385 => 0.73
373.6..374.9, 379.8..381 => 1.39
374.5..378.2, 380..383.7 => 0.76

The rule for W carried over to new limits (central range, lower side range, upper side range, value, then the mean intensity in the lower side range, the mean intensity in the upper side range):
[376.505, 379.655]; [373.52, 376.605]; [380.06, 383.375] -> 0.81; 47.2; 32.8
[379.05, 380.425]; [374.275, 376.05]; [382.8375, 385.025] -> 0.51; 60.4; 36.5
